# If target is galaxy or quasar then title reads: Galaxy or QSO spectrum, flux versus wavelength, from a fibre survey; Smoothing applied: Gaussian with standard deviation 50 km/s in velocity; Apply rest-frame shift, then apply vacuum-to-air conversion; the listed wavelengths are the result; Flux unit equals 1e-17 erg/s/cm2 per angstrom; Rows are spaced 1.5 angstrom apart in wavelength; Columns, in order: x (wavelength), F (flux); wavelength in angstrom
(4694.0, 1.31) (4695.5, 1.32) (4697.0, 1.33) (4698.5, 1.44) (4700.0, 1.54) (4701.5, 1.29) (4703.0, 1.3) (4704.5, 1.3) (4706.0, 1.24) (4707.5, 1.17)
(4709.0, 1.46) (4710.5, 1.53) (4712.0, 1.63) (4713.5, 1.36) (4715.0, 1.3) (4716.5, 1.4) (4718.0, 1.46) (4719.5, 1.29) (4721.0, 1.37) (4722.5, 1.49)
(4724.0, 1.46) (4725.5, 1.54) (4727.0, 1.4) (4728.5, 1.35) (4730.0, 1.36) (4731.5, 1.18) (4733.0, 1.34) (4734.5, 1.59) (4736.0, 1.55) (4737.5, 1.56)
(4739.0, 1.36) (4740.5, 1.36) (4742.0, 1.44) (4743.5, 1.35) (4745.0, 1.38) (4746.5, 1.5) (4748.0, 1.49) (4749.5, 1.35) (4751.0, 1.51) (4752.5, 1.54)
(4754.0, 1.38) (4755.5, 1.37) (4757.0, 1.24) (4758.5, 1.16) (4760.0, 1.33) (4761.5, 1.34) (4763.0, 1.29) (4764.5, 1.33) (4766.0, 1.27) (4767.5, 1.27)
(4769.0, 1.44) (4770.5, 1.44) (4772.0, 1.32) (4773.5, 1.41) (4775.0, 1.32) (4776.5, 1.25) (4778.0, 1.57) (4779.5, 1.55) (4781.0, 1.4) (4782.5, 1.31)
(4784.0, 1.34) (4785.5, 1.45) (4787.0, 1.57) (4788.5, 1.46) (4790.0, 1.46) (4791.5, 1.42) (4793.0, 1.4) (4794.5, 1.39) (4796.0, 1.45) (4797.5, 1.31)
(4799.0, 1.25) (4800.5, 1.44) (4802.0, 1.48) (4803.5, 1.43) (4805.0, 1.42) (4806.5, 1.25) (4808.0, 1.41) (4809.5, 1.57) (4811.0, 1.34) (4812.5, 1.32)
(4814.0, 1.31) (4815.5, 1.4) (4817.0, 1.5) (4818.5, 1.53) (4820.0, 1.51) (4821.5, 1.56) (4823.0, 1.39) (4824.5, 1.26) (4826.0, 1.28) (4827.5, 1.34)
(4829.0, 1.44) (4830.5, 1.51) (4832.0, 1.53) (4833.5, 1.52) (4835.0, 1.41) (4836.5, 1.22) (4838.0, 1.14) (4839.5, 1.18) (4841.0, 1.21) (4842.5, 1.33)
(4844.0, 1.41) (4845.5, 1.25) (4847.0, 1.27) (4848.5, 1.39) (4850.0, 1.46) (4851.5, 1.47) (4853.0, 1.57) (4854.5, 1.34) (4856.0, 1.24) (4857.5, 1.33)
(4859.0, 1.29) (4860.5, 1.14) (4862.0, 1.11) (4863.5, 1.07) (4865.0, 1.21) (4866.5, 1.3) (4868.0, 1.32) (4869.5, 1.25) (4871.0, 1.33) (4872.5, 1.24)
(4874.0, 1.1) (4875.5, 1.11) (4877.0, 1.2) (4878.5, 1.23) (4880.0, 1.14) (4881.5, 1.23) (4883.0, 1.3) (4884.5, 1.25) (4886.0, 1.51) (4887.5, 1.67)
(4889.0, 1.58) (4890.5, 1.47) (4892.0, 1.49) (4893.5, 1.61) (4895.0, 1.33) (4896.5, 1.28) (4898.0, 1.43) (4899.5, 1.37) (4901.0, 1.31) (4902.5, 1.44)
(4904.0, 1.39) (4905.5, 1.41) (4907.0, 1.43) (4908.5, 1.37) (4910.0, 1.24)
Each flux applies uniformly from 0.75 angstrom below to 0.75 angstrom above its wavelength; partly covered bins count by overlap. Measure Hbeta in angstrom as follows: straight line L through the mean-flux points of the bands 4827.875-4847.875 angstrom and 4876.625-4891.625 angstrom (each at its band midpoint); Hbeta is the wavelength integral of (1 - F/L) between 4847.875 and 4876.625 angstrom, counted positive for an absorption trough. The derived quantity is 1.6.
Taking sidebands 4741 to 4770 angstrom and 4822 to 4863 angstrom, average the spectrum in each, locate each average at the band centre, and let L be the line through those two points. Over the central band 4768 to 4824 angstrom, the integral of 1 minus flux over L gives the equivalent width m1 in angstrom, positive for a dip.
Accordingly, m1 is -2.6 angstrom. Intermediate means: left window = 1.37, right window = 1.33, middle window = 1.41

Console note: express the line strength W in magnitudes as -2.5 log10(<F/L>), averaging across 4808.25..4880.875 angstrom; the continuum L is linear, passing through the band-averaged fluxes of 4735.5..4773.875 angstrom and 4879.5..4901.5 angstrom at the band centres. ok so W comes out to 0.056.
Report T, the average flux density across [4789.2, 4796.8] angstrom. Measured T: 1.42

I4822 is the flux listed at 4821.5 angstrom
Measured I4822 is 1.56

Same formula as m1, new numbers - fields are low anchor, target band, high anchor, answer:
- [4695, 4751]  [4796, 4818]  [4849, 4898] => -0.58 angstrom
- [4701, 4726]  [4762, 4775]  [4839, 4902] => 0.17 angstrom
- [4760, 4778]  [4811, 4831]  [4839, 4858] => -0.94 angstrom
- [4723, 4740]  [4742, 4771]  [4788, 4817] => 0.97 angstrom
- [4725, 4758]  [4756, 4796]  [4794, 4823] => 1.06 angstrom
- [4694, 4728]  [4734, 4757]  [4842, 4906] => -1.06 angstrom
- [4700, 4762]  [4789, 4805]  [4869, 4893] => -0.50 angstrom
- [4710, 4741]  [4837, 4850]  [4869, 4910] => 0.83 angstrom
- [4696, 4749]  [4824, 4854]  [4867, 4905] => 0.00 angstrom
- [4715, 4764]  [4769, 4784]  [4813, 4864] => -0.18 angstrom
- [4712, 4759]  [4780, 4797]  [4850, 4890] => -0.76 angstrom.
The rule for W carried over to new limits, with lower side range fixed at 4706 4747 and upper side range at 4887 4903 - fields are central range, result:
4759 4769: 0.086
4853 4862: 0.128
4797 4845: 0.040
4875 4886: 0.175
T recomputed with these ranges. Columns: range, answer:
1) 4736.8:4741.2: 1.43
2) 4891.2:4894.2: 1.55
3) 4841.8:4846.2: 1.33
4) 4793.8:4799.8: 1.35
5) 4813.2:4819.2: 1.43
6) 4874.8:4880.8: 1.17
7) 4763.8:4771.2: 1.35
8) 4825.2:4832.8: 1.42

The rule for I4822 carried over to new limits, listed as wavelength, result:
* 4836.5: 1.22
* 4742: 1.44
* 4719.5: 1.29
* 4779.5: 1.55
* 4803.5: 1.43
